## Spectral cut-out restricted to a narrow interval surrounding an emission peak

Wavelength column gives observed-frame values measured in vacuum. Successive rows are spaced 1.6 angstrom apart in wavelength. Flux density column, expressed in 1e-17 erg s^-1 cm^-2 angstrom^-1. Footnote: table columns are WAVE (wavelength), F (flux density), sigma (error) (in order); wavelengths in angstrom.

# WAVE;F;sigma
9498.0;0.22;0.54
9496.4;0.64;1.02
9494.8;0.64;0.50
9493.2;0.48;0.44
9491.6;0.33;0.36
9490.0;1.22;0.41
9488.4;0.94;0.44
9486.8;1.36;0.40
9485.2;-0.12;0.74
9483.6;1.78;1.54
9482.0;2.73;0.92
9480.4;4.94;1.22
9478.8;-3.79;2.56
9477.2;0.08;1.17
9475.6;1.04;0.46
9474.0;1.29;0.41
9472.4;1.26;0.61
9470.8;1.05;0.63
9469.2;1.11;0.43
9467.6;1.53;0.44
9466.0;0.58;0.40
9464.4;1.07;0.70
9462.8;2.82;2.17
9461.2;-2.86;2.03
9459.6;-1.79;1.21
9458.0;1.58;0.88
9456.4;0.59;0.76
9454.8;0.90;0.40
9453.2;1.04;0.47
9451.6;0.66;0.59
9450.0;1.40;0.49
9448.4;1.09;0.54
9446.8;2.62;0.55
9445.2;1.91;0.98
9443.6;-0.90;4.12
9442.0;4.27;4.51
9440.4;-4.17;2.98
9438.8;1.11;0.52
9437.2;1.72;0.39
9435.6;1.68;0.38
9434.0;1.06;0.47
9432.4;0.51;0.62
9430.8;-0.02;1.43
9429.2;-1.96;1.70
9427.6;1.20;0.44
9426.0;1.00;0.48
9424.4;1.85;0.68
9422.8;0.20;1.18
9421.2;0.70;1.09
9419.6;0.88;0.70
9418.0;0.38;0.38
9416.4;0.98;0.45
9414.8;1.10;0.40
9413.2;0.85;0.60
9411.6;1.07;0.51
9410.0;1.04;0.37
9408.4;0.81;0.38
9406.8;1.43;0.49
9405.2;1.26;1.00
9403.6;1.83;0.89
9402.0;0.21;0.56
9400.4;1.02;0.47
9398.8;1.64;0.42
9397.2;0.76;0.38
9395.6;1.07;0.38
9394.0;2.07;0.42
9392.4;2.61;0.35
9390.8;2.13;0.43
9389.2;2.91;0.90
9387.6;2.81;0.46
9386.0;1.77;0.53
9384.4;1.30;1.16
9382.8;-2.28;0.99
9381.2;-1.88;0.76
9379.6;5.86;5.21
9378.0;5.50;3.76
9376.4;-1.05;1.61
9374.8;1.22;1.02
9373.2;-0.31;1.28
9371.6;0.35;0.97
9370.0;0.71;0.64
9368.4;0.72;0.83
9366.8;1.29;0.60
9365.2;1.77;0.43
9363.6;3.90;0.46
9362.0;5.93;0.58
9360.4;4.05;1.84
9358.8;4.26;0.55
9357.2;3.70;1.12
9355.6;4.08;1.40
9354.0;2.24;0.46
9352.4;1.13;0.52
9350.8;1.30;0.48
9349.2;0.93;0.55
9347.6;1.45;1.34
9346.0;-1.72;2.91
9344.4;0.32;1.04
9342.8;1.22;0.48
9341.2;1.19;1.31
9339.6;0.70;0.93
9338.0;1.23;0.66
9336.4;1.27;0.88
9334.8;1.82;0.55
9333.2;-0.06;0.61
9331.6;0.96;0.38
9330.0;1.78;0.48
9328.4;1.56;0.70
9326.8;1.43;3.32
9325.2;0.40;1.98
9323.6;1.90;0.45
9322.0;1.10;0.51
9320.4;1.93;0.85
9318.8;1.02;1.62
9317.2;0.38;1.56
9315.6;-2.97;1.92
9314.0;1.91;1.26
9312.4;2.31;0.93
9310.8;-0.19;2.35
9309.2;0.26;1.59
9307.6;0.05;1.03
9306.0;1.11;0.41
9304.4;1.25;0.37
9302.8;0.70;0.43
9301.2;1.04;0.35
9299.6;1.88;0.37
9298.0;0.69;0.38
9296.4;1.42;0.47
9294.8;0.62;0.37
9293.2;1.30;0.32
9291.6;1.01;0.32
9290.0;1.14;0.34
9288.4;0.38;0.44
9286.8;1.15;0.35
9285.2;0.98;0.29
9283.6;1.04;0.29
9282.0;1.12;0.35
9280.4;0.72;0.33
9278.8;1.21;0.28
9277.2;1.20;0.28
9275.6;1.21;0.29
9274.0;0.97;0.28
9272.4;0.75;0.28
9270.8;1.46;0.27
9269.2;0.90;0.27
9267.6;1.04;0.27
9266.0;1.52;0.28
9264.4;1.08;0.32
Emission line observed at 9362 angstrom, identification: H-alpha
